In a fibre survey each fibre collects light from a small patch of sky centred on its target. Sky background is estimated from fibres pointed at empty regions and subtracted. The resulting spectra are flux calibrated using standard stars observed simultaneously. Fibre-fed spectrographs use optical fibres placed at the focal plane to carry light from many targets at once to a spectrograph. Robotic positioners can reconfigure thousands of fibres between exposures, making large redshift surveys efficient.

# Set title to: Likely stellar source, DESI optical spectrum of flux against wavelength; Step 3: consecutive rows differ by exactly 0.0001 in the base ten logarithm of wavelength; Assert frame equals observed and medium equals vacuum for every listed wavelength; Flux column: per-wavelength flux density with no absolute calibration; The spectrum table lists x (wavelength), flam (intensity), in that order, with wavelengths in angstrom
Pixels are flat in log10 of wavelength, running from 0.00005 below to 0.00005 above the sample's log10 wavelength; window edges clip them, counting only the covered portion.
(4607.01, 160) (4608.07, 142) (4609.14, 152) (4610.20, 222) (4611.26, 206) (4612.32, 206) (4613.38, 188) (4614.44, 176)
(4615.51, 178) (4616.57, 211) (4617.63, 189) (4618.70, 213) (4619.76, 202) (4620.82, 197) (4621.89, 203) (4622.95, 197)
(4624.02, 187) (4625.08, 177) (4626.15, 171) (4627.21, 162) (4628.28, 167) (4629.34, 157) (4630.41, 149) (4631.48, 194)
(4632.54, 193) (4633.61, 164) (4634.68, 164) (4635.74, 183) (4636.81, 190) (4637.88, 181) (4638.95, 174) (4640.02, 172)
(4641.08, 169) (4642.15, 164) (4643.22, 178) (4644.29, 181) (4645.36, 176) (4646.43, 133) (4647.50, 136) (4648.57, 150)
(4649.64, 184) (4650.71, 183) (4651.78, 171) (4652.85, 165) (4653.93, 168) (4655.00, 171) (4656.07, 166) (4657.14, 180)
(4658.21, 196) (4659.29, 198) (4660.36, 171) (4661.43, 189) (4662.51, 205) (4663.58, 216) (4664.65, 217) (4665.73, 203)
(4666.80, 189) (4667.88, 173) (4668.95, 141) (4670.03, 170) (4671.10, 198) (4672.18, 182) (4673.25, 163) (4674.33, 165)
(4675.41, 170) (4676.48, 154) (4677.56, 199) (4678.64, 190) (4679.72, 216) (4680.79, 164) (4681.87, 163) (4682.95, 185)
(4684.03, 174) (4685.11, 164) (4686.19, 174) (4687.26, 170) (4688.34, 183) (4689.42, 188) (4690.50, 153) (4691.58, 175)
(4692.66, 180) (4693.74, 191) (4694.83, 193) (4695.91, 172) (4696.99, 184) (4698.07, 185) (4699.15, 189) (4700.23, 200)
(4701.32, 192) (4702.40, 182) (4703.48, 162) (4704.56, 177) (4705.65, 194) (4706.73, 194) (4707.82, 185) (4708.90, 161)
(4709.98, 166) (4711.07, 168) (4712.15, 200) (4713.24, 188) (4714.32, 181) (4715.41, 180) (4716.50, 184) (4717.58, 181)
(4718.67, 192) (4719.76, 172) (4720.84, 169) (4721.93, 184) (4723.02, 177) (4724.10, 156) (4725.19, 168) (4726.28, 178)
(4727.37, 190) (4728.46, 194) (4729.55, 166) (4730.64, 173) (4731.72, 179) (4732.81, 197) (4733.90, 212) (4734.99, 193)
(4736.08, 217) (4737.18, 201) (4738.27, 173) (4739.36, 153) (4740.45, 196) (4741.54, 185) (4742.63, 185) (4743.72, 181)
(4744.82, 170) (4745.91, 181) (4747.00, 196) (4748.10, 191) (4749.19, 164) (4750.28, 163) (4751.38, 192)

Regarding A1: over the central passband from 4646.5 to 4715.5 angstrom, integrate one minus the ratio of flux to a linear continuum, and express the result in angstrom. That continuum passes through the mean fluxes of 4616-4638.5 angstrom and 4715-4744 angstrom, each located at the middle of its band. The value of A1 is 1.42 angstrom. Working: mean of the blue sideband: 183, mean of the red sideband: 183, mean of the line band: 179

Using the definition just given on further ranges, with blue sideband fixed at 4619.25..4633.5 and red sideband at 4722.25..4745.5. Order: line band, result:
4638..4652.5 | 1.10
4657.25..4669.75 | -0.58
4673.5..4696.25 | 0.60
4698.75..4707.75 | -0.19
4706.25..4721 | 0.19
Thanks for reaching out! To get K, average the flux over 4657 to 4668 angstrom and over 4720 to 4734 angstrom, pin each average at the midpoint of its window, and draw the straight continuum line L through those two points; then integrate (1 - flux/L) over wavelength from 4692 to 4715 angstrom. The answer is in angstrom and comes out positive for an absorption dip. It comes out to 0.3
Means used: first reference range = 196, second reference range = 179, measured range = 183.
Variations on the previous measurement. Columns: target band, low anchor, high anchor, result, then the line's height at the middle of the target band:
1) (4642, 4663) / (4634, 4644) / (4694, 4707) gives 0.5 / 177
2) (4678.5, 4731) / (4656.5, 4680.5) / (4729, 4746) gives 1.6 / 185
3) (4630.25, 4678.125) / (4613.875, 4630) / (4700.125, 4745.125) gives 2.0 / 184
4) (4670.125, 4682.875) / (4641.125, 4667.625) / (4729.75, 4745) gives 0.2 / 181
